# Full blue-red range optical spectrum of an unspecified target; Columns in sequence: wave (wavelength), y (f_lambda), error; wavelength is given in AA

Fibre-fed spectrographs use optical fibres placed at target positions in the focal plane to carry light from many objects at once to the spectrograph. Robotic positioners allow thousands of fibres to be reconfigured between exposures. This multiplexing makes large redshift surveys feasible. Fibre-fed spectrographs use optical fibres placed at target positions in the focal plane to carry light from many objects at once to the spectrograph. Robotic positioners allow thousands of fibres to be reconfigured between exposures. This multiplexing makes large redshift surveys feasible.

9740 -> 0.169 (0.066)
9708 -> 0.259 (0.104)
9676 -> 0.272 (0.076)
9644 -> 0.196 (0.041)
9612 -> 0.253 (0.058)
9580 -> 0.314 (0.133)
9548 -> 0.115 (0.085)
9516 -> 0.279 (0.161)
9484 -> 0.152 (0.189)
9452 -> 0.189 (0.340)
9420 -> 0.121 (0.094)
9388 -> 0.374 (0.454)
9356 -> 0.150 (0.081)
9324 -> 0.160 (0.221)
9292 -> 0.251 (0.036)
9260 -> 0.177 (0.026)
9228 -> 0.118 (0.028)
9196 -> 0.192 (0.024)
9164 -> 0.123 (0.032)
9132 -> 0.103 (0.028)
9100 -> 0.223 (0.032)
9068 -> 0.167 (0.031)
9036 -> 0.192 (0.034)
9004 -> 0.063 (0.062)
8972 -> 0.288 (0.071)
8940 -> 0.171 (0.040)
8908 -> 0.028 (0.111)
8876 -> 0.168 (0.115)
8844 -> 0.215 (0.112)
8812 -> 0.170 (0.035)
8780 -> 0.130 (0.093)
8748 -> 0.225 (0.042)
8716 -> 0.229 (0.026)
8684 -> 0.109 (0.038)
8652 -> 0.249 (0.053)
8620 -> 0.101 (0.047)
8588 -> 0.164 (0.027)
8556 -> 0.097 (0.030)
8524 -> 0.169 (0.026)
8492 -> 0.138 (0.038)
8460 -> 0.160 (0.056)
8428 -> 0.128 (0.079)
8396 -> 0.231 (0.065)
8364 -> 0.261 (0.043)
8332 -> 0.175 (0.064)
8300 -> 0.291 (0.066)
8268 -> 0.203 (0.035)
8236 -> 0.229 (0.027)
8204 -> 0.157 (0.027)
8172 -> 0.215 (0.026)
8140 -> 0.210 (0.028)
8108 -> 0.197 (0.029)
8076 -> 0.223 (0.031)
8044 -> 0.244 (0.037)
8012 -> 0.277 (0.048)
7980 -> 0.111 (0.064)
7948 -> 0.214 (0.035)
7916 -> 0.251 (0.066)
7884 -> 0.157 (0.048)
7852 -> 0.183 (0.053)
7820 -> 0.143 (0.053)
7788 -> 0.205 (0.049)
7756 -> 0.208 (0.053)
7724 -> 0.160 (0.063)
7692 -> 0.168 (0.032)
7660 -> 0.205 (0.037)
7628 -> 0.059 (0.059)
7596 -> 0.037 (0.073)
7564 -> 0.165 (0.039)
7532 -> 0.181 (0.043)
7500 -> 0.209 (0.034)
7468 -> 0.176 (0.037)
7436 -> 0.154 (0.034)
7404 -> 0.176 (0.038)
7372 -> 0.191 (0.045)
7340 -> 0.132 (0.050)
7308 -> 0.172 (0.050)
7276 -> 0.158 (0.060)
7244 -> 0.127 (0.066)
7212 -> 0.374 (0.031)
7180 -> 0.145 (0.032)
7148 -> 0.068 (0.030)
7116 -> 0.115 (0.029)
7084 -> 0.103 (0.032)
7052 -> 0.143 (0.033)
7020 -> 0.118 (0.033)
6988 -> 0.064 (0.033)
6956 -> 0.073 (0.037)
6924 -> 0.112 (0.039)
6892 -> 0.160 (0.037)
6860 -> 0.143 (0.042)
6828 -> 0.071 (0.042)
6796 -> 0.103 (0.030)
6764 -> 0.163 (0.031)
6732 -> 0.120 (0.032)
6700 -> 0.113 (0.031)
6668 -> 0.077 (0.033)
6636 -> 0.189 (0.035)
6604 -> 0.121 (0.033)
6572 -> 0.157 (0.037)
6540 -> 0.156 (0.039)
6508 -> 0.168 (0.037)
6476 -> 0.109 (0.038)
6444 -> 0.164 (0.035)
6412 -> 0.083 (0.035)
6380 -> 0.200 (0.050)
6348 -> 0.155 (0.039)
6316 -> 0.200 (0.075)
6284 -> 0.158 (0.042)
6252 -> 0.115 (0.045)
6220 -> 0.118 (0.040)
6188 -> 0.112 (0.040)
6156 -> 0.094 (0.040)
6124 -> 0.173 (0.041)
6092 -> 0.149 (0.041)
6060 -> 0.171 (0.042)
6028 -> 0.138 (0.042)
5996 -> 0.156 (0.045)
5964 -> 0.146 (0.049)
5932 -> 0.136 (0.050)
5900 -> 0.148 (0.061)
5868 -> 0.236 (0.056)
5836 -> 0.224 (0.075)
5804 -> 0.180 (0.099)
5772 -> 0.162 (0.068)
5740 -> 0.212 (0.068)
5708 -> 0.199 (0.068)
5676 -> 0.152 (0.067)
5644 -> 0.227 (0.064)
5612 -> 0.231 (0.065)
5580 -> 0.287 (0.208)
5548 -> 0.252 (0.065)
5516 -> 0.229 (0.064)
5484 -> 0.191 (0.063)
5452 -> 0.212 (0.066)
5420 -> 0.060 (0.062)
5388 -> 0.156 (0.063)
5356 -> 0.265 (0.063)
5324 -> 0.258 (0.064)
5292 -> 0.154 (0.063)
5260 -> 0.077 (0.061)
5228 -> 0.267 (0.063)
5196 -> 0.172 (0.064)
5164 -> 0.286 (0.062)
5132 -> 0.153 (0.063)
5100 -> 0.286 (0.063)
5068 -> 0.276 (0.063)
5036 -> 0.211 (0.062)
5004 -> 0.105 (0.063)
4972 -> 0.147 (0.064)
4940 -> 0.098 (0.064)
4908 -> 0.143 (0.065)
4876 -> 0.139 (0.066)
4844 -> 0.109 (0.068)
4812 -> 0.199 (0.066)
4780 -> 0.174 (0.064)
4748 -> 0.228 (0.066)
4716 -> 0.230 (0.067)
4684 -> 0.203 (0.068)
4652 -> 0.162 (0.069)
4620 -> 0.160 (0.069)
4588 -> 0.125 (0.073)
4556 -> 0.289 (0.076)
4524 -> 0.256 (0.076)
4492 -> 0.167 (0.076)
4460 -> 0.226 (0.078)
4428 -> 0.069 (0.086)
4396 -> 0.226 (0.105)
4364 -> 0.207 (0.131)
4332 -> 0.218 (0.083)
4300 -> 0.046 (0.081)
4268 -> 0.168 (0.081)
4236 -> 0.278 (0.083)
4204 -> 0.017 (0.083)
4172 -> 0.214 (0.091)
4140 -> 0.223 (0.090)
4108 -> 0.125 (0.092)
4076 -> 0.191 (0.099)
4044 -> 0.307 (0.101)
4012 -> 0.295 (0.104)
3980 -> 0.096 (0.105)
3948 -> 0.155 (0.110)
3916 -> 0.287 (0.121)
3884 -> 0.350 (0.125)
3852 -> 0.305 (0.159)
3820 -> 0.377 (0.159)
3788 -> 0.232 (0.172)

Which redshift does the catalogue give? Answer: 0.94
